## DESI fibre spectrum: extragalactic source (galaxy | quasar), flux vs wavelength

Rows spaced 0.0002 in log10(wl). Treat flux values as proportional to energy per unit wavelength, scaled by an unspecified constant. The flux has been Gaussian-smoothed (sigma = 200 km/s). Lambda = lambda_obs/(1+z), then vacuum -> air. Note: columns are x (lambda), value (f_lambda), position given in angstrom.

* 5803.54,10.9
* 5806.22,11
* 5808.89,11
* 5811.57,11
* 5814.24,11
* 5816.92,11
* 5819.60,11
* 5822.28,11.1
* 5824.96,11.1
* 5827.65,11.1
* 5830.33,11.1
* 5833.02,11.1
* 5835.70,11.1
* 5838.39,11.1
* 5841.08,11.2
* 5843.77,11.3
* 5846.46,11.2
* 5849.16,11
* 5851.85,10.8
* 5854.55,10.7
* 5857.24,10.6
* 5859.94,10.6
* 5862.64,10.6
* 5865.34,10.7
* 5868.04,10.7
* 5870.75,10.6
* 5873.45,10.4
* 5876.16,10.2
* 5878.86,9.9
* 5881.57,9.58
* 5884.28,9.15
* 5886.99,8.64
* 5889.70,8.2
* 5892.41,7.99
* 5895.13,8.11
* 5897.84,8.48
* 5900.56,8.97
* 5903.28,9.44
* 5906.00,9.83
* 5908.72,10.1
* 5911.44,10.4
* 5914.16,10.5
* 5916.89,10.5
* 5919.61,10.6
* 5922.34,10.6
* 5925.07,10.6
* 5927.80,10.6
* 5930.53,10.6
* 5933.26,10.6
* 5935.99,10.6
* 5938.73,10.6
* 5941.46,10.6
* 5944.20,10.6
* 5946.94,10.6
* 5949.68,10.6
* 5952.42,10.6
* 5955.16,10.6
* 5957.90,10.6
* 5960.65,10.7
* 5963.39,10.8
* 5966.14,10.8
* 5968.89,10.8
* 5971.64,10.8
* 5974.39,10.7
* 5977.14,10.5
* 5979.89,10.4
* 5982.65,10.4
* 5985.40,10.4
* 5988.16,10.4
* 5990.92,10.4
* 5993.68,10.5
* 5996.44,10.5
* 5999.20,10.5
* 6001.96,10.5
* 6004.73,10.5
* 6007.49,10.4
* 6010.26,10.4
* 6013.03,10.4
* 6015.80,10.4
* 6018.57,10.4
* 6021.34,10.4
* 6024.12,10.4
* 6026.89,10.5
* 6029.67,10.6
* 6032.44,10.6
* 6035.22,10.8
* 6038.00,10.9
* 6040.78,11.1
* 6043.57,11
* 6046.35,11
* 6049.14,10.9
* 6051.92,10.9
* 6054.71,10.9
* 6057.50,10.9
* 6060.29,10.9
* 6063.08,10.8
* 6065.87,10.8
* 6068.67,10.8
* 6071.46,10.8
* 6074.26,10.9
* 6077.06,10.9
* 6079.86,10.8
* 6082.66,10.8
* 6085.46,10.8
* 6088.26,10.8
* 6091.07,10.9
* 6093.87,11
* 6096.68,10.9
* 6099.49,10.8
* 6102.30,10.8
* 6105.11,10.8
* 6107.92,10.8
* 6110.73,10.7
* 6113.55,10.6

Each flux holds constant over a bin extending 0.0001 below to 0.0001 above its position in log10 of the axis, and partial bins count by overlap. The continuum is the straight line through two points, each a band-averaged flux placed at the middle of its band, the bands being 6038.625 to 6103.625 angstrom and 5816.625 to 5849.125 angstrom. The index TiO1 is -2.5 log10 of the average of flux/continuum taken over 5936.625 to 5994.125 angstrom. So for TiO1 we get 0.04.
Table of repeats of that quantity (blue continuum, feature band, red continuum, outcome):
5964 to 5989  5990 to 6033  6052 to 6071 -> 0.02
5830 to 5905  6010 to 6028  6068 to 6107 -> 0.02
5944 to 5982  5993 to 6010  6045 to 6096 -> 0.03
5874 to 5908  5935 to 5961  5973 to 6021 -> -0.08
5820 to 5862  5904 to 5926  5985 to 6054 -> 0.05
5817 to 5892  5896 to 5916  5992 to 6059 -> 0.10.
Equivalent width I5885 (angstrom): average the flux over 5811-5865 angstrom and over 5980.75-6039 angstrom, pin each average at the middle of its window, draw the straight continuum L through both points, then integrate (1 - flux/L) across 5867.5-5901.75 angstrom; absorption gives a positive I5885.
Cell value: 5.0 angstrom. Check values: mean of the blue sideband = 11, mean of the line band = 9.27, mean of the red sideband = 10.5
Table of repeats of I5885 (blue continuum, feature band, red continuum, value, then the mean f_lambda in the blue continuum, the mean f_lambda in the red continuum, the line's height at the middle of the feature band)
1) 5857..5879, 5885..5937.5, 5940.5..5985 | 4.0 angstrom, 10.5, 10.6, 10.6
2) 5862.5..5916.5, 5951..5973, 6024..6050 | -1.1 angstrom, 9.62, 10.8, 10.2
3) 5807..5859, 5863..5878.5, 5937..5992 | 0.6 angstrom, 11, 10.6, 10.9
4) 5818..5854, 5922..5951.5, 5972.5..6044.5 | 0.4 angstrom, 11.1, 10.5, 10.8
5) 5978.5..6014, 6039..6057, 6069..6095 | -0.5 angstrom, 10.4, 10.9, 10.7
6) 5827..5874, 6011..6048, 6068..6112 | 0.7 angstrom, 10.9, 10.8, 10.8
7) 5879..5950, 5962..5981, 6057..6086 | -0.9 angstrom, 9.88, 10.8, 10.2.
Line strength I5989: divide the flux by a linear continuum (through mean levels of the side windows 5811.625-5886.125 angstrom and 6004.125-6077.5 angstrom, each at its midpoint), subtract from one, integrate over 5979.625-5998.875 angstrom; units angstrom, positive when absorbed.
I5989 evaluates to 0.5 angstrom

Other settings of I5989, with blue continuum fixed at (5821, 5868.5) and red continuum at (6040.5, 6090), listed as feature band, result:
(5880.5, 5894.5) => 2.9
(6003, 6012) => 0.4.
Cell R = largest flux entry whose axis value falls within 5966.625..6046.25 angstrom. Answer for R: 11.1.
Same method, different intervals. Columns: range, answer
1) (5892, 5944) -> 10.6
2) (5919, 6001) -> 10.8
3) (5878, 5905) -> 9.9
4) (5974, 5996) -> 10.7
